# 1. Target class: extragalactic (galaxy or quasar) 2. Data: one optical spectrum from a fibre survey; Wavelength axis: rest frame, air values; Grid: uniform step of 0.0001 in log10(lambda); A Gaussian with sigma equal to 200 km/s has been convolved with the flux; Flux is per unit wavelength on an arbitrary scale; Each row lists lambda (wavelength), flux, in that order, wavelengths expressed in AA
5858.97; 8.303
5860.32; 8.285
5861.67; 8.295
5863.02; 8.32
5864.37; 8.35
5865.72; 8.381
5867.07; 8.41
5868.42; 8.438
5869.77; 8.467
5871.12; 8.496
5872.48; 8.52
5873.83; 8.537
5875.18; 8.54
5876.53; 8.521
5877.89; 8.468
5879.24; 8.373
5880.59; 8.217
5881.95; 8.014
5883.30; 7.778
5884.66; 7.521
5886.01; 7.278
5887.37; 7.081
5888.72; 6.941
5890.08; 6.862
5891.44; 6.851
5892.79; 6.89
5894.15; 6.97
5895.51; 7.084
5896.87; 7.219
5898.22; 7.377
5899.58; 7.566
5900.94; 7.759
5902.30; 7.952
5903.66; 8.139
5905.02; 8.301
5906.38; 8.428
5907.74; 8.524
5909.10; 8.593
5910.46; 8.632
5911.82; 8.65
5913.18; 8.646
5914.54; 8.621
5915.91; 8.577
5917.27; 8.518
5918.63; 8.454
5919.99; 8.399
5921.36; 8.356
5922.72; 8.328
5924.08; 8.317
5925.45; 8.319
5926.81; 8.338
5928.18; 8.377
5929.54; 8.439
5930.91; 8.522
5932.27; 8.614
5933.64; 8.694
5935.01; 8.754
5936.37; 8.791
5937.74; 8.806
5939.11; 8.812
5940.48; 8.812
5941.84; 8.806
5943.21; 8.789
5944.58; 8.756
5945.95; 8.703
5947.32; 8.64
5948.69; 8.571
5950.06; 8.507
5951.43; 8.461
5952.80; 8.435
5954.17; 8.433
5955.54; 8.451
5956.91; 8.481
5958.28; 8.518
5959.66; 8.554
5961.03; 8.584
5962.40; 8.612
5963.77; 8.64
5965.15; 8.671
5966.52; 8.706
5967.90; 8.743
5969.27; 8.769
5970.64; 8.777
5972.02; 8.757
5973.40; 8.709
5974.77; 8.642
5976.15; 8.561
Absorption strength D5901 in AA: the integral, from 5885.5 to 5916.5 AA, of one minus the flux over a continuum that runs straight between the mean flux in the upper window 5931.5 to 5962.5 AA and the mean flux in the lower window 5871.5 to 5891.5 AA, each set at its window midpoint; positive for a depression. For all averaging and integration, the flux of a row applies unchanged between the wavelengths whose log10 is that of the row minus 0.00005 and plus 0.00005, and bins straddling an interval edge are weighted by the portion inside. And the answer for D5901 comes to 1.2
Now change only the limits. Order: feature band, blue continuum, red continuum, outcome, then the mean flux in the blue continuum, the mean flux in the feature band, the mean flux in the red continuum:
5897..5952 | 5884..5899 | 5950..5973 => -4.6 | 7.1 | 8.45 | 8.6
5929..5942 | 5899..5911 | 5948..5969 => -0.5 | 8.21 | 8.7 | 8.56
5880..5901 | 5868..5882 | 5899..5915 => 2.6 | 8.43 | 7.32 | 8.32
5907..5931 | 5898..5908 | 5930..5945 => -0.4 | 8.01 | 8.48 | 8.74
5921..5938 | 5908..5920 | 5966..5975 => 0.2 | 8.58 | 8.51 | 8.73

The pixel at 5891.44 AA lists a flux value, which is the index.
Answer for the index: 6.851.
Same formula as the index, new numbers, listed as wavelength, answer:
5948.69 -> 8.571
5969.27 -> 8.769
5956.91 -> 8.481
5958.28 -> 8.518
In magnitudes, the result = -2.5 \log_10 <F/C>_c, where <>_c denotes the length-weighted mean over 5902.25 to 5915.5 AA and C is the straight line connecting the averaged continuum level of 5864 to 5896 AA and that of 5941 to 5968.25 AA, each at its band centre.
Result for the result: -0.04 mag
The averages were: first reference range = 7.87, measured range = 8.47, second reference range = 8.6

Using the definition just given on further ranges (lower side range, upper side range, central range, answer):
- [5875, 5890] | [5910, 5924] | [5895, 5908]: 0.05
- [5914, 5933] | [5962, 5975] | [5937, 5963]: 0.00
